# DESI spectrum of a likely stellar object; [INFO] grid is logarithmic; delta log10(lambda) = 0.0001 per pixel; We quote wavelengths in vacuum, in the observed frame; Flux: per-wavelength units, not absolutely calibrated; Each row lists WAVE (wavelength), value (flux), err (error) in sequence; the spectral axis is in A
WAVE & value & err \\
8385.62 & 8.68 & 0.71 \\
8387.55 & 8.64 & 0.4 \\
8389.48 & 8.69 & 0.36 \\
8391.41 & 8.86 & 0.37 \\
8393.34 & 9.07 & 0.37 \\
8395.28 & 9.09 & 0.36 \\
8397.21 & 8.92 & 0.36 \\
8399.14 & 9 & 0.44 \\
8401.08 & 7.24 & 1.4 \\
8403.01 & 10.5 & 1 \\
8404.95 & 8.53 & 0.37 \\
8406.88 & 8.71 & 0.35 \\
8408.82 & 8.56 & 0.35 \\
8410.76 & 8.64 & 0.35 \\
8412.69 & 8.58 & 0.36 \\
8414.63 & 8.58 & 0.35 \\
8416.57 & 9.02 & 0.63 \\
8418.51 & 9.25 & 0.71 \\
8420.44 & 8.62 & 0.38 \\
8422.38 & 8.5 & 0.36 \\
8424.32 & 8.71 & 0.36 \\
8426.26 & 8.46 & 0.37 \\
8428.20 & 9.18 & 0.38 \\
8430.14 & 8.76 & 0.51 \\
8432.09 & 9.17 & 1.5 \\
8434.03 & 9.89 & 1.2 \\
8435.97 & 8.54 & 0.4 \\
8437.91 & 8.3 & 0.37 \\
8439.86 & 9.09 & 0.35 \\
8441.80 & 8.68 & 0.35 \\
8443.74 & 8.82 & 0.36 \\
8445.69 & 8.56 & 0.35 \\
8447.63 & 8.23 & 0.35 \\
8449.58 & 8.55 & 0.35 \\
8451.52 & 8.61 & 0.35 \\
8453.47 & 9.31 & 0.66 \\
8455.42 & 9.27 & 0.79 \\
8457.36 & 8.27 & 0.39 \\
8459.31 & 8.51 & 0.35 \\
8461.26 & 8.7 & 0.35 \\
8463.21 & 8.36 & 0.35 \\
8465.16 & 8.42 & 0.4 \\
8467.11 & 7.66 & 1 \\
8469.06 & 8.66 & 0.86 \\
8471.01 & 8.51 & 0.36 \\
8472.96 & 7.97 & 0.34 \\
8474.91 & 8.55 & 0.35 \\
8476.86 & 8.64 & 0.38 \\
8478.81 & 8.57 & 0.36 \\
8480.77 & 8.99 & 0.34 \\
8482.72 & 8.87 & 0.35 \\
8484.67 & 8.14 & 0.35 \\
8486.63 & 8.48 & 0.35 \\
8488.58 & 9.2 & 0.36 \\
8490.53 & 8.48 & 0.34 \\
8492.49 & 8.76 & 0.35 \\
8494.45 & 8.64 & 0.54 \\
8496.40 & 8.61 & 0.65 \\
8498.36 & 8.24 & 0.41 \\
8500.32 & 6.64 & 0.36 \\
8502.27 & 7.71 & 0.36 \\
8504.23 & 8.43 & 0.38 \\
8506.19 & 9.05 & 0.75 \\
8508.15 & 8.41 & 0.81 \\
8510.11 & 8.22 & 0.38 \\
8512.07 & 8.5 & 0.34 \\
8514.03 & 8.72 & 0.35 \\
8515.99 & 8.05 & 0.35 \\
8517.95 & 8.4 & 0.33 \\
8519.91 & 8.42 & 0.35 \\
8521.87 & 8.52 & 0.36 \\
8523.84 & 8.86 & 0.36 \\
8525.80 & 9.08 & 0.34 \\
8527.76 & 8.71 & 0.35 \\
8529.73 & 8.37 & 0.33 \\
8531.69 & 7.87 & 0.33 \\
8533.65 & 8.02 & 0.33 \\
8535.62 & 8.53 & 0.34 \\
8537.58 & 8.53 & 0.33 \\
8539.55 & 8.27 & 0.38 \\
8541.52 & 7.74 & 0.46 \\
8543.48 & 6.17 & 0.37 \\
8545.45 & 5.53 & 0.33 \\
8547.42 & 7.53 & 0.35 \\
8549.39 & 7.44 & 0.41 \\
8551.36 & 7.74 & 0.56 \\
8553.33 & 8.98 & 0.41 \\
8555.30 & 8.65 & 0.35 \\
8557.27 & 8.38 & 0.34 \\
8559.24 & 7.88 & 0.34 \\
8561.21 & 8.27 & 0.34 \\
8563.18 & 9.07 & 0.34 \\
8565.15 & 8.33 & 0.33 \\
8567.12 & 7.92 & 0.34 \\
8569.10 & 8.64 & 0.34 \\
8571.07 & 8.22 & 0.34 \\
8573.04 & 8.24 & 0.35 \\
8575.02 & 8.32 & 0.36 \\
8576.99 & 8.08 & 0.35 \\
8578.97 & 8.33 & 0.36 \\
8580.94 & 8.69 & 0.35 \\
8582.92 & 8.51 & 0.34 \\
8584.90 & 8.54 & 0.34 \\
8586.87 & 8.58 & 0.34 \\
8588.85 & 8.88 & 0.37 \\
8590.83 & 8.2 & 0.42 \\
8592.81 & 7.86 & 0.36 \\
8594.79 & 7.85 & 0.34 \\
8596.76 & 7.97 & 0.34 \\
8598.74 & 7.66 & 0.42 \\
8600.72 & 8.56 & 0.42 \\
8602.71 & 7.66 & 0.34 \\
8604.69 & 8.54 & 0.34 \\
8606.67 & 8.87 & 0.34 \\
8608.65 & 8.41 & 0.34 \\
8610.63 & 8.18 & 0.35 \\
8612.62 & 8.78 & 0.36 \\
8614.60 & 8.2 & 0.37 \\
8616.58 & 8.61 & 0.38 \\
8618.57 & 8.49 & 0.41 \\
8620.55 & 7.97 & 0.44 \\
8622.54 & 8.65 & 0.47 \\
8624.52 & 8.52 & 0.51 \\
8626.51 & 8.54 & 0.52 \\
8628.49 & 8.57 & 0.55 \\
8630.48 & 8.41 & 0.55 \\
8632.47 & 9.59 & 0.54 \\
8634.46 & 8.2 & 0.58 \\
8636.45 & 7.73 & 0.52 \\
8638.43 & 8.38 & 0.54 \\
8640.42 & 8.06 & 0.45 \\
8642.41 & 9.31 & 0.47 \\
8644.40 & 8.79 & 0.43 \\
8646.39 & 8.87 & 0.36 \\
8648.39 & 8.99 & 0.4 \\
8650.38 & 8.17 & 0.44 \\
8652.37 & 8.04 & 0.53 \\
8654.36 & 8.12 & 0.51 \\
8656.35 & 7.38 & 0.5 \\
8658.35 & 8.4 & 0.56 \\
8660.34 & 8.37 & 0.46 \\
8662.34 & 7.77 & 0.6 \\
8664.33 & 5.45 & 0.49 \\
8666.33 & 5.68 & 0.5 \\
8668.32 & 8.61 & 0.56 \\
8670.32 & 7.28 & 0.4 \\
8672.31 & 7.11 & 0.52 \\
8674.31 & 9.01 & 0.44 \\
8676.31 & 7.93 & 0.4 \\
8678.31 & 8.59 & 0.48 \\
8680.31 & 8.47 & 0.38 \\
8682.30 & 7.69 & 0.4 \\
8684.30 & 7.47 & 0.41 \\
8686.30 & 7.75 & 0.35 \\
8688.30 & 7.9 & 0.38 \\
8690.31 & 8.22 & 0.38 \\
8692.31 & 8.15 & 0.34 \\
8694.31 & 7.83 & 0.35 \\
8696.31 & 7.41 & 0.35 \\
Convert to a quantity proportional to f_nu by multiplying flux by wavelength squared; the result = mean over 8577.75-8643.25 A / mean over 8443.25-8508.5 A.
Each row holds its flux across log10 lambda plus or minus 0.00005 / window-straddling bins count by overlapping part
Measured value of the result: 1.02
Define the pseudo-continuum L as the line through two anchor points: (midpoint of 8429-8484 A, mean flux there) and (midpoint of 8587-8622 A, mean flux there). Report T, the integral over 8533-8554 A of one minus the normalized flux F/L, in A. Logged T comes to 2.0 A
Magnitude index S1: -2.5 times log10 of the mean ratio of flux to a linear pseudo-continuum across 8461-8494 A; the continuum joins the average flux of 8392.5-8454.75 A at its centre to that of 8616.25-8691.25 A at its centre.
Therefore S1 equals 0.02 mag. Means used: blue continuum 8.8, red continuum 8.13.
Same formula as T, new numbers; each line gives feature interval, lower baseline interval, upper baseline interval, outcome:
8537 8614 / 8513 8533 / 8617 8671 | 1.8 A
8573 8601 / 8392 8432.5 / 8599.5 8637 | 0.7 A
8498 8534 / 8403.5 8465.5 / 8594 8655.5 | 1.1 A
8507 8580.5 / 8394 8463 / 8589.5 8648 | 3.1 A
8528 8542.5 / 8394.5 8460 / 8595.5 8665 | 0.5 A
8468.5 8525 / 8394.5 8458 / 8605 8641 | 1.4 A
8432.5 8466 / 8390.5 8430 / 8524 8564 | -0.5 A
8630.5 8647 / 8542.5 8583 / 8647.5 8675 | -1.7 A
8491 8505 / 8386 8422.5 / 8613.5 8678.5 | 0.7 A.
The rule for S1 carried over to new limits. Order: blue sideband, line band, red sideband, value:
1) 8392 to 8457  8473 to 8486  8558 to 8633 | 0.01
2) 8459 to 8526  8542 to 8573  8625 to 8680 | 0.05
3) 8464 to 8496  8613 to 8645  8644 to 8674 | -0.08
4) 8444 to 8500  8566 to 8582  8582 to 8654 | 0.02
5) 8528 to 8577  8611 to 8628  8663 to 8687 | -0.09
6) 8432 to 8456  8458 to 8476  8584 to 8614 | 0.05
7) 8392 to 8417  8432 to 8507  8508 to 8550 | -0.02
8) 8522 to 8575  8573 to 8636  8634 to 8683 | -0.04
